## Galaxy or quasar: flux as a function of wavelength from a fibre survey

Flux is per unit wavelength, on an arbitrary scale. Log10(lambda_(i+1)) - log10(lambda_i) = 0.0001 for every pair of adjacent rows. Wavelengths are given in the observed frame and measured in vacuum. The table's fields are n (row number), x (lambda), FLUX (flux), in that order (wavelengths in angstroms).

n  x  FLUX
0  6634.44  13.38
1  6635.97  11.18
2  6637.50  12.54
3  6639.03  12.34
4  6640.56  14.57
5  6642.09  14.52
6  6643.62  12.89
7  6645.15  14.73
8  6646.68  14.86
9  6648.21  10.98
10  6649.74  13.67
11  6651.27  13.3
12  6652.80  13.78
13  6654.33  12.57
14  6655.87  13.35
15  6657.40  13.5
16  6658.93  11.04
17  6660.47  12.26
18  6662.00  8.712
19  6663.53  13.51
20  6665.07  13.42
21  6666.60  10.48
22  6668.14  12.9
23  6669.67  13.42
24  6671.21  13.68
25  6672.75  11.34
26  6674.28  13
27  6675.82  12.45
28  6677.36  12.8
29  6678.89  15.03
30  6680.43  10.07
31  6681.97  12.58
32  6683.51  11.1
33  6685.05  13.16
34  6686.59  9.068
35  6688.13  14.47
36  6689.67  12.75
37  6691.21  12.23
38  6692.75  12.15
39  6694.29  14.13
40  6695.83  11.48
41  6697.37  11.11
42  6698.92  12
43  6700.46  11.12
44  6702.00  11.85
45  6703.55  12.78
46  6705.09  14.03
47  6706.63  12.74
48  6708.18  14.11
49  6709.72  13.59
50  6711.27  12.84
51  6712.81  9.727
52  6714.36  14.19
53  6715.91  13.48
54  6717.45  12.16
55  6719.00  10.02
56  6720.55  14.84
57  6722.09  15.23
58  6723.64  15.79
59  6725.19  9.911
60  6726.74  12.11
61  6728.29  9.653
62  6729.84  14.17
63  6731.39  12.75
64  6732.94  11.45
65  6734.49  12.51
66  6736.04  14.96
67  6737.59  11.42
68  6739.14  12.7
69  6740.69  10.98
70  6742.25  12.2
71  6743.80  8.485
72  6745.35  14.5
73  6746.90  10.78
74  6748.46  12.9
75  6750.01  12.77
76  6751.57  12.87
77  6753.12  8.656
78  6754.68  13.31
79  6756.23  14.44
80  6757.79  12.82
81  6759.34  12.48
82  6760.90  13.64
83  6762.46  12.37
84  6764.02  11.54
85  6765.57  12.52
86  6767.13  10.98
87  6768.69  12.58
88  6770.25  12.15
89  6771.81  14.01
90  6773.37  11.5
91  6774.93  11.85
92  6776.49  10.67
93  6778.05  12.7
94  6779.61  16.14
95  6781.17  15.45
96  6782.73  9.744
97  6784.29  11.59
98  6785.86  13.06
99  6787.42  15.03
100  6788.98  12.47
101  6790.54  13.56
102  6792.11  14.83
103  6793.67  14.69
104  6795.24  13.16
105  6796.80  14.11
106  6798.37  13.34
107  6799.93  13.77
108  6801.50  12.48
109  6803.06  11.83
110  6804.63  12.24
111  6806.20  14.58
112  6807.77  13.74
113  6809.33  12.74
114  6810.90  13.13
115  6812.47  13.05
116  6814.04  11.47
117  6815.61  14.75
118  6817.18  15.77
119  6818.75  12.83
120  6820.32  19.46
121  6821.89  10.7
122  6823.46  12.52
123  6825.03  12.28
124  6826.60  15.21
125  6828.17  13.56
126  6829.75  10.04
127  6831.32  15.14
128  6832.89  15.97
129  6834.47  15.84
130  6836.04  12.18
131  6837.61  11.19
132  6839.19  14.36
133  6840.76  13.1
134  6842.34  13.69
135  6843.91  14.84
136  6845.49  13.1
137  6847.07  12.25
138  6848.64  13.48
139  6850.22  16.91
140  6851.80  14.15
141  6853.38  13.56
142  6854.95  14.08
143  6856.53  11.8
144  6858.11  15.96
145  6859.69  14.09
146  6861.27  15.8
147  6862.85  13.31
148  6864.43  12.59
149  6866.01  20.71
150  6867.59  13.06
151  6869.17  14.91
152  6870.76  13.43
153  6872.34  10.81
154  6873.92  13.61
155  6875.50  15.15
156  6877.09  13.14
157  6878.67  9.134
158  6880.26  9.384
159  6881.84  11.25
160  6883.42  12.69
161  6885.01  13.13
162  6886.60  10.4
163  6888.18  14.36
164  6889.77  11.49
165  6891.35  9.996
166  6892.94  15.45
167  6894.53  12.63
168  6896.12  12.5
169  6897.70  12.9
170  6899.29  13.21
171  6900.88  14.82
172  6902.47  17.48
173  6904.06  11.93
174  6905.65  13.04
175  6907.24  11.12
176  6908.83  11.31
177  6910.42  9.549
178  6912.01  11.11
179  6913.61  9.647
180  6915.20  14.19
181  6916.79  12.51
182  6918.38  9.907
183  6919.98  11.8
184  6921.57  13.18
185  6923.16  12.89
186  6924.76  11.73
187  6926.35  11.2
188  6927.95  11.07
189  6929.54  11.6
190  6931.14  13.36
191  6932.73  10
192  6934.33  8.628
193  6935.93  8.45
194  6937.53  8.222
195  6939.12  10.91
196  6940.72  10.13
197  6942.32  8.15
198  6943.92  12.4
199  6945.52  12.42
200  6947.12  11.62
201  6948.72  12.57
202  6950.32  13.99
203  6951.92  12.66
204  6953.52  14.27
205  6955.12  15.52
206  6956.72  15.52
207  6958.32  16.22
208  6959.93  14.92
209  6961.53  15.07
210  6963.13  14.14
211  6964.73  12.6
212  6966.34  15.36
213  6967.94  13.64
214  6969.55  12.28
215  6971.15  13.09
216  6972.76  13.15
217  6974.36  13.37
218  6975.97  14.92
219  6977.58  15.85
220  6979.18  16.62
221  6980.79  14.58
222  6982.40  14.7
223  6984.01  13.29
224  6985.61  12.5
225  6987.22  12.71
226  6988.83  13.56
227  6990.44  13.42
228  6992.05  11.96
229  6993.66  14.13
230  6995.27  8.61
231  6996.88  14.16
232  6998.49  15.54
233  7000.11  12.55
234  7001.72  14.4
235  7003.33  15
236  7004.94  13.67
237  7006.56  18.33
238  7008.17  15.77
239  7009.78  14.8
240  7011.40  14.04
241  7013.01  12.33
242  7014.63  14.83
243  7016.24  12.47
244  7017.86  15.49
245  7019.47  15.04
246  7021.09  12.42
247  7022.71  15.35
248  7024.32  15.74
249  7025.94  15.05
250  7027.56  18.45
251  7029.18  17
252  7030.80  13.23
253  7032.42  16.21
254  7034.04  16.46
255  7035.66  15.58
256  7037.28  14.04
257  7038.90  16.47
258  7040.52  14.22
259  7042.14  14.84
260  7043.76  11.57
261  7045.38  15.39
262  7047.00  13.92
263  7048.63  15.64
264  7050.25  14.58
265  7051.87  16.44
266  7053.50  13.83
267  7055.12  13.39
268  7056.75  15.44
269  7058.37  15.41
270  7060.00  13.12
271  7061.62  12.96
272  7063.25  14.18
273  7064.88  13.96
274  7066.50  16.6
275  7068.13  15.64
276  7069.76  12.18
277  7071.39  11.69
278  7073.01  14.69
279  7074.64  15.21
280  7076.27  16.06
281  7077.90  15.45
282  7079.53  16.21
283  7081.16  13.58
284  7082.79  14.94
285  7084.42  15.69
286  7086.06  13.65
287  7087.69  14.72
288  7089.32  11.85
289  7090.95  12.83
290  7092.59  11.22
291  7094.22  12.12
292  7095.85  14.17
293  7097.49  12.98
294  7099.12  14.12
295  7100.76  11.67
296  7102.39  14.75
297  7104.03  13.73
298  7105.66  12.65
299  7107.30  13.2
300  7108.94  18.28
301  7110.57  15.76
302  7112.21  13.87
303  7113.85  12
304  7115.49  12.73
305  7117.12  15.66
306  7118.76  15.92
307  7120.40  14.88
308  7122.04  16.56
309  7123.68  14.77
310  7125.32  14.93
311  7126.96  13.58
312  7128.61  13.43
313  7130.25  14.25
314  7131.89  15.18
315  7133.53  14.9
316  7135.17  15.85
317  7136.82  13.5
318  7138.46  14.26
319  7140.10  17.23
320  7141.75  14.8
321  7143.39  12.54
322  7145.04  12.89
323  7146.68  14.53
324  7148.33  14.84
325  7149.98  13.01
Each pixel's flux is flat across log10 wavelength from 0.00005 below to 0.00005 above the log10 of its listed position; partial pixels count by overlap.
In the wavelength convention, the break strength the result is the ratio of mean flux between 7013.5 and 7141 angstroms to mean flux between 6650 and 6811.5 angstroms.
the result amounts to 1.1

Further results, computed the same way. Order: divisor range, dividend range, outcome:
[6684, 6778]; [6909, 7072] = 1.09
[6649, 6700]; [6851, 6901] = 1.06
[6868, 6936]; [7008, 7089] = 1.21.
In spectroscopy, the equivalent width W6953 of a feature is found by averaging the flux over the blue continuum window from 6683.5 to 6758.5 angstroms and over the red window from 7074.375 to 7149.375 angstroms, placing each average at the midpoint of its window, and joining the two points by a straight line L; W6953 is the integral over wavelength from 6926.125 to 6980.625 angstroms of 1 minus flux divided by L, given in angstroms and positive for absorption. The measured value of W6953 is 3.0 angstroms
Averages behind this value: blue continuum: 12.4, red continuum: 14.3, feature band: 12.8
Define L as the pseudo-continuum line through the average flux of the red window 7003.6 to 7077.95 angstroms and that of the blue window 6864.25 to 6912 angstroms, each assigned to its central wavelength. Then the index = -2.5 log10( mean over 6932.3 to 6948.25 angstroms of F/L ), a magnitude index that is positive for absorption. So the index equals 0.31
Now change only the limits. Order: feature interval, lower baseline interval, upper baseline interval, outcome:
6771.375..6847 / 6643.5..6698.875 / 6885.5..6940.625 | -0.107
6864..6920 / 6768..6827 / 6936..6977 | 0.042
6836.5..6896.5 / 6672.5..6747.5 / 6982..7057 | 0.011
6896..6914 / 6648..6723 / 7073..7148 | 0.085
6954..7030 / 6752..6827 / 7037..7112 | -0.034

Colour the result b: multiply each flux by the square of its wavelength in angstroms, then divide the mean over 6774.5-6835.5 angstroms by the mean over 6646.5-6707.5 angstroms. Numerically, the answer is 1.12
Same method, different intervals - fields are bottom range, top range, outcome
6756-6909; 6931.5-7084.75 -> 1.11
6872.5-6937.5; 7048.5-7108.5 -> 1.24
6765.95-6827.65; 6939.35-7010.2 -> 1.09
